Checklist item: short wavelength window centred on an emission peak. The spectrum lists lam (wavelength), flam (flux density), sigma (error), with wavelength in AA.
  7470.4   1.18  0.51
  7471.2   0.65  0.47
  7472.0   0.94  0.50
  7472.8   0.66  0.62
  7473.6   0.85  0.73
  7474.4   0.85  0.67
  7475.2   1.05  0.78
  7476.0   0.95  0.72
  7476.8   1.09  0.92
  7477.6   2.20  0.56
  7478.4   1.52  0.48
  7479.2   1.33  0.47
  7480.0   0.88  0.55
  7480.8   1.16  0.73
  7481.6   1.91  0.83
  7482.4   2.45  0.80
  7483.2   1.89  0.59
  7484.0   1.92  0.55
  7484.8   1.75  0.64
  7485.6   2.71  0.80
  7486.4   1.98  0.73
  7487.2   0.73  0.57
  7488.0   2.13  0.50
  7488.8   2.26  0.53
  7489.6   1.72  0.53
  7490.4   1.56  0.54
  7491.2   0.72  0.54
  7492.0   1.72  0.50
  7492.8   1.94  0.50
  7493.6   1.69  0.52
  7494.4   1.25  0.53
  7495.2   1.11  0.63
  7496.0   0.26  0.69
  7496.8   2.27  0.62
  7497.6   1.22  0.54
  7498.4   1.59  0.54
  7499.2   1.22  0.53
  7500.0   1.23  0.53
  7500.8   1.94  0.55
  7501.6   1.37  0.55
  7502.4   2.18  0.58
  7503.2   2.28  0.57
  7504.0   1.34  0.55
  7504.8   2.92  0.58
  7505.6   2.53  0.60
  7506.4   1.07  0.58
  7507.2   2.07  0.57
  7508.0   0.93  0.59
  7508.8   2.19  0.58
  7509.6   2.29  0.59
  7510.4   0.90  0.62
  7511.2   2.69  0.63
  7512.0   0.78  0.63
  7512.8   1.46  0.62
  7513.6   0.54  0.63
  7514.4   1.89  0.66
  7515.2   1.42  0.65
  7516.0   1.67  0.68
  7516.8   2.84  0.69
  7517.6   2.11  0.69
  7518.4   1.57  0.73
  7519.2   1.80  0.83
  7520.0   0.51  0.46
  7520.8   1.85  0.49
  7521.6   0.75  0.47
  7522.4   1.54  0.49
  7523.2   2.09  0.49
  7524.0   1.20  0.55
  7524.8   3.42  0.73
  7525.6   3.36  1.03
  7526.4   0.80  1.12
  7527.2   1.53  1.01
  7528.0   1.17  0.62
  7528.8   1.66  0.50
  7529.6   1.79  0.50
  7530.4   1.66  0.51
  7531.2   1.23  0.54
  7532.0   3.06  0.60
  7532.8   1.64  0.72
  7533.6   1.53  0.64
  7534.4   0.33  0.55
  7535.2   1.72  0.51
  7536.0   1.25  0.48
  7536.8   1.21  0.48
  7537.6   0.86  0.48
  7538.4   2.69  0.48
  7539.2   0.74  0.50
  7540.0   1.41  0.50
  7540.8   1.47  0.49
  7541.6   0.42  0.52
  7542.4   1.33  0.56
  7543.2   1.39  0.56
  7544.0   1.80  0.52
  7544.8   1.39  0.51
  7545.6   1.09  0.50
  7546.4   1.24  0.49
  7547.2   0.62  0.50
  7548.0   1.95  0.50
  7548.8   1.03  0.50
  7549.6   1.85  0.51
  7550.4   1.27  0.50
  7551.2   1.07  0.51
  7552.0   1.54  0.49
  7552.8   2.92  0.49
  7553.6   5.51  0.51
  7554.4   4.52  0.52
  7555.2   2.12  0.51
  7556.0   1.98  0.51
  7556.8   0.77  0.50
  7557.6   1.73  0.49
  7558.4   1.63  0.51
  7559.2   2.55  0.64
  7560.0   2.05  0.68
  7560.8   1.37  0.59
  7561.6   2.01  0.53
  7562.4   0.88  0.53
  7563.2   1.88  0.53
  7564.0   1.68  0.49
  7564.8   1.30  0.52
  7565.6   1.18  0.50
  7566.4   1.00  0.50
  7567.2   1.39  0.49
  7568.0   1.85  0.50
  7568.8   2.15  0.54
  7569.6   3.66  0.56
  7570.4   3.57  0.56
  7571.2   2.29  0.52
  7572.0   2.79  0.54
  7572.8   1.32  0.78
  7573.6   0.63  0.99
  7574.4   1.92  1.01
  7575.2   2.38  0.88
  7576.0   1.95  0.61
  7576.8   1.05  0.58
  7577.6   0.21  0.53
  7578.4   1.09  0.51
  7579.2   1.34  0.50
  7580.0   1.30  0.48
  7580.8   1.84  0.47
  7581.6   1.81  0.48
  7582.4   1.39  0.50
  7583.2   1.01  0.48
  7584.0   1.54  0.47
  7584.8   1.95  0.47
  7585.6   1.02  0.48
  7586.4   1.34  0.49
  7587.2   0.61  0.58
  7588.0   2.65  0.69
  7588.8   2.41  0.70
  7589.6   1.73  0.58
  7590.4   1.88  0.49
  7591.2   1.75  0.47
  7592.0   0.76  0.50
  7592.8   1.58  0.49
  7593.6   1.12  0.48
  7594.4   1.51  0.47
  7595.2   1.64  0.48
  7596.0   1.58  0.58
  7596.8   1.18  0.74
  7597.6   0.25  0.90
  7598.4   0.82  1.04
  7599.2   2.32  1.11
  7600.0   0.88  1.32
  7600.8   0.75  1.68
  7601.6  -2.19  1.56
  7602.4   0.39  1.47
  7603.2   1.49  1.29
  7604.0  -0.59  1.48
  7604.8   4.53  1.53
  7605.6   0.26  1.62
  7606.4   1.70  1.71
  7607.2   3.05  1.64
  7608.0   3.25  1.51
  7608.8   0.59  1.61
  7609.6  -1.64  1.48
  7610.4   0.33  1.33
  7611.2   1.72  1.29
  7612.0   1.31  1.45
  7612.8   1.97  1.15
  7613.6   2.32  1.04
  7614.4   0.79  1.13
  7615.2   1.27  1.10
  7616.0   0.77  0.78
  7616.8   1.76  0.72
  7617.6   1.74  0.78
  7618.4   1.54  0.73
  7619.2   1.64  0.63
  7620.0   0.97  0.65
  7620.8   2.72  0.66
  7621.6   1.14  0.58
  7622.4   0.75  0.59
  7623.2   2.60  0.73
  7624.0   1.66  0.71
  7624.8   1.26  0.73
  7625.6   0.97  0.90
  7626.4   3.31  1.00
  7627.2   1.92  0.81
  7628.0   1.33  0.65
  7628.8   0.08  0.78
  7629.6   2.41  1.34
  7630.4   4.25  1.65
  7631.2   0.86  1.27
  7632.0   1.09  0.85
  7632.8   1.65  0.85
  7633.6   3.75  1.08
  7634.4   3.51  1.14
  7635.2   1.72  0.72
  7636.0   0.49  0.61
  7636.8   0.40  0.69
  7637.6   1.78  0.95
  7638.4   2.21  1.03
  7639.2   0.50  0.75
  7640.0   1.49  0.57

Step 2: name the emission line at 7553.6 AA [S II]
